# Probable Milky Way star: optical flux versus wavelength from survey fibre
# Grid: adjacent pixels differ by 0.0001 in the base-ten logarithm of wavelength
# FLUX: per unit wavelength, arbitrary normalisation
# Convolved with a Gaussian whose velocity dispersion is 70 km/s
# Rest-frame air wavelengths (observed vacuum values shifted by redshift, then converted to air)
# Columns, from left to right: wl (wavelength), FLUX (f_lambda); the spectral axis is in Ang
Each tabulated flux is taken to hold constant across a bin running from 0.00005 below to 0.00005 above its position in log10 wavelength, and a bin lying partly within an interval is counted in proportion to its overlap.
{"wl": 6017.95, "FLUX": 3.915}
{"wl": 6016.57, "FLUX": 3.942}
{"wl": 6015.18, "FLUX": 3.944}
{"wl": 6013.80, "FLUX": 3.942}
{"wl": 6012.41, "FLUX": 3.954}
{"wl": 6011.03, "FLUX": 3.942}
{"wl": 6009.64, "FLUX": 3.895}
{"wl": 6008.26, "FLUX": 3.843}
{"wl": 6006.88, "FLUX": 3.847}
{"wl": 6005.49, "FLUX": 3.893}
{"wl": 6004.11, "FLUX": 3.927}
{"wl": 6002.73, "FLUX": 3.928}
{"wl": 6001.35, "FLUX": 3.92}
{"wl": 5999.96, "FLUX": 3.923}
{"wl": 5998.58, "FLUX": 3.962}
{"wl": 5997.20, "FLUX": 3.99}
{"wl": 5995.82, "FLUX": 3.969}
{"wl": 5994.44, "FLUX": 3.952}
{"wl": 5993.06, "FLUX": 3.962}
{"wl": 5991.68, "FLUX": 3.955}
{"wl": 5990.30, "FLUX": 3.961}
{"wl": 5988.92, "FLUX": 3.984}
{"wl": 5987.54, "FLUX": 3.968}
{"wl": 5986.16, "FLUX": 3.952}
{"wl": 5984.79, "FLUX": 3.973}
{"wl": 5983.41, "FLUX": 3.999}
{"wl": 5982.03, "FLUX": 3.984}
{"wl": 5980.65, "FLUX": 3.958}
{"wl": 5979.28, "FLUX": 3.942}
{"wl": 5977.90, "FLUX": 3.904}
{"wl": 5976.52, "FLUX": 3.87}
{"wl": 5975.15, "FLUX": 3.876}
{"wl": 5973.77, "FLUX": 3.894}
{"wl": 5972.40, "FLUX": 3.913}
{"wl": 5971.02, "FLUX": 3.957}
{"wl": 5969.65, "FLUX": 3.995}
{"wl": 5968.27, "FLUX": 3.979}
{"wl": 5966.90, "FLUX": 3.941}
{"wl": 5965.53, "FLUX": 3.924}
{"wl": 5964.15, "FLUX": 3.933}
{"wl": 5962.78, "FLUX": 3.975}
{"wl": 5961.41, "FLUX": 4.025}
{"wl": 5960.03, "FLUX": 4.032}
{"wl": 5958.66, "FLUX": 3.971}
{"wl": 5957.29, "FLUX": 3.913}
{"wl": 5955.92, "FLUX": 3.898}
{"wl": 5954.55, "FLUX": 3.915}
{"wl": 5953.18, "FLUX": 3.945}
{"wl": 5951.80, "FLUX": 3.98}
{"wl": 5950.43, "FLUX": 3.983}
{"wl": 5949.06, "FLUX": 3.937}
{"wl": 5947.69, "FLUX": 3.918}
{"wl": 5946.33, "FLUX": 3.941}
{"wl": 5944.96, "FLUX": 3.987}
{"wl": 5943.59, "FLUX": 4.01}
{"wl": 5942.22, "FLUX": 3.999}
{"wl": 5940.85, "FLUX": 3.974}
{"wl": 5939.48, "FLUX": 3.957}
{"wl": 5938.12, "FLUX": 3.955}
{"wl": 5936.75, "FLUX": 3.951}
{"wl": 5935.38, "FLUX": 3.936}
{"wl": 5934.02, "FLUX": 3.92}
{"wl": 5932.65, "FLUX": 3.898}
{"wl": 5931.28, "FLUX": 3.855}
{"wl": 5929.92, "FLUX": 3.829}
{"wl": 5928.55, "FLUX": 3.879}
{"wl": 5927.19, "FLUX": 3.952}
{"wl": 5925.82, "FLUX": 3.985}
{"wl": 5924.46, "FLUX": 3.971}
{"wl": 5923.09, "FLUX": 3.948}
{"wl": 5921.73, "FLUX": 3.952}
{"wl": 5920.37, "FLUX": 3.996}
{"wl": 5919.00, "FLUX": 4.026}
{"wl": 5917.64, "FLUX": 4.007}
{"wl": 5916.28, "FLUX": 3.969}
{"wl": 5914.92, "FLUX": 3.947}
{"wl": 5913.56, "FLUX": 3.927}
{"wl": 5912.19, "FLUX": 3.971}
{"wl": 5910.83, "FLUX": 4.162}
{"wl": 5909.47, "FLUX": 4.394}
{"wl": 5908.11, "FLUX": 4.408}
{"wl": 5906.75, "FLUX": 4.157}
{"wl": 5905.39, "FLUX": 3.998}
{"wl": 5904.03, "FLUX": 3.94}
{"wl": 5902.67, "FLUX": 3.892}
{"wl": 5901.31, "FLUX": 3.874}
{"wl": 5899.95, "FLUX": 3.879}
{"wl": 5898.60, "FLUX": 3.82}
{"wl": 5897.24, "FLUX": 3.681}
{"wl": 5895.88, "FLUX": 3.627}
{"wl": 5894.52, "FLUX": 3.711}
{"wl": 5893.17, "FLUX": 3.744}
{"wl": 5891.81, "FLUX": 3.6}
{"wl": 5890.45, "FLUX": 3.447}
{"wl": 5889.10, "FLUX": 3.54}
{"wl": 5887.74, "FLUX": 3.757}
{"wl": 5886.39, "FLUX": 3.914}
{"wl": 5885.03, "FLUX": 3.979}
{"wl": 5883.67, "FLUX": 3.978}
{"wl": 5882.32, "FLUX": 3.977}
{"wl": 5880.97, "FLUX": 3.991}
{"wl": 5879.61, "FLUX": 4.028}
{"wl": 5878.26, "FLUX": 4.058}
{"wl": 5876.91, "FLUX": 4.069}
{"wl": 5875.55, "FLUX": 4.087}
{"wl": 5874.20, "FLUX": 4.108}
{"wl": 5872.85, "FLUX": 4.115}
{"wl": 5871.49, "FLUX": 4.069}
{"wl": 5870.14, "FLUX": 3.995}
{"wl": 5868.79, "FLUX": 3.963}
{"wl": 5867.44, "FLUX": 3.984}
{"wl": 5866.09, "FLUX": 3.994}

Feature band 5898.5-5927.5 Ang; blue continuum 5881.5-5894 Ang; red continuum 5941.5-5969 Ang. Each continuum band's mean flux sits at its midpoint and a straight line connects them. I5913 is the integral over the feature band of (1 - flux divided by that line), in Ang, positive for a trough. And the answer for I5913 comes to -1.3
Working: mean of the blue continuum 3.77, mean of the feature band 4.01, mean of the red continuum 3.96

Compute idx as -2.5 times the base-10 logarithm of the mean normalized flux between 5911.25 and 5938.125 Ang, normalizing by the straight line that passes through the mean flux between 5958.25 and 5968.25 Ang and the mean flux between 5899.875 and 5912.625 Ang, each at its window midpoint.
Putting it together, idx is 0.027 mag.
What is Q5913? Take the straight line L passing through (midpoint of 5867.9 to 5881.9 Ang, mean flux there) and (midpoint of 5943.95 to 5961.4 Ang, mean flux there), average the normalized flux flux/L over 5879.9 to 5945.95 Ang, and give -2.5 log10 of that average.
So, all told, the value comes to 0.02 mag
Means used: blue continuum 4.05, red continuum 3.96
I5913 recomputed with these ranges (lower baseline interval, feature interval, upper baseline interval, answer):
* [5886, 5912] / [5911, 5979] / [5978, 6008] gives -0.68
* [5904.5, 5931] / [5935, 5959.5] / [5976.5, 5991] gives 0.24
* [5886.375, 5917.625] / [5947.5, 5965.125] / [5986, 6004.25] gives -0.13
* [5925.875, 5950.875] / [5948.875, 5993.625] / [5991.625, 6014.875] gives -0.20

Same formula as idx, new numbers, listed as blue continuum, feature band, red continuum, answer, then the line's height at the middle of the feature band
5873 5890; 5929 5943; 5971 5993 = 0.01 mag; 3.95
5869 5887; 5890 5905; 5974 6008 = 0.07 mag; 4.01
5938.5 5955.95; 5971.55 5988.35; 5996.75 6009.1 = 0.00 mag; 3.93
